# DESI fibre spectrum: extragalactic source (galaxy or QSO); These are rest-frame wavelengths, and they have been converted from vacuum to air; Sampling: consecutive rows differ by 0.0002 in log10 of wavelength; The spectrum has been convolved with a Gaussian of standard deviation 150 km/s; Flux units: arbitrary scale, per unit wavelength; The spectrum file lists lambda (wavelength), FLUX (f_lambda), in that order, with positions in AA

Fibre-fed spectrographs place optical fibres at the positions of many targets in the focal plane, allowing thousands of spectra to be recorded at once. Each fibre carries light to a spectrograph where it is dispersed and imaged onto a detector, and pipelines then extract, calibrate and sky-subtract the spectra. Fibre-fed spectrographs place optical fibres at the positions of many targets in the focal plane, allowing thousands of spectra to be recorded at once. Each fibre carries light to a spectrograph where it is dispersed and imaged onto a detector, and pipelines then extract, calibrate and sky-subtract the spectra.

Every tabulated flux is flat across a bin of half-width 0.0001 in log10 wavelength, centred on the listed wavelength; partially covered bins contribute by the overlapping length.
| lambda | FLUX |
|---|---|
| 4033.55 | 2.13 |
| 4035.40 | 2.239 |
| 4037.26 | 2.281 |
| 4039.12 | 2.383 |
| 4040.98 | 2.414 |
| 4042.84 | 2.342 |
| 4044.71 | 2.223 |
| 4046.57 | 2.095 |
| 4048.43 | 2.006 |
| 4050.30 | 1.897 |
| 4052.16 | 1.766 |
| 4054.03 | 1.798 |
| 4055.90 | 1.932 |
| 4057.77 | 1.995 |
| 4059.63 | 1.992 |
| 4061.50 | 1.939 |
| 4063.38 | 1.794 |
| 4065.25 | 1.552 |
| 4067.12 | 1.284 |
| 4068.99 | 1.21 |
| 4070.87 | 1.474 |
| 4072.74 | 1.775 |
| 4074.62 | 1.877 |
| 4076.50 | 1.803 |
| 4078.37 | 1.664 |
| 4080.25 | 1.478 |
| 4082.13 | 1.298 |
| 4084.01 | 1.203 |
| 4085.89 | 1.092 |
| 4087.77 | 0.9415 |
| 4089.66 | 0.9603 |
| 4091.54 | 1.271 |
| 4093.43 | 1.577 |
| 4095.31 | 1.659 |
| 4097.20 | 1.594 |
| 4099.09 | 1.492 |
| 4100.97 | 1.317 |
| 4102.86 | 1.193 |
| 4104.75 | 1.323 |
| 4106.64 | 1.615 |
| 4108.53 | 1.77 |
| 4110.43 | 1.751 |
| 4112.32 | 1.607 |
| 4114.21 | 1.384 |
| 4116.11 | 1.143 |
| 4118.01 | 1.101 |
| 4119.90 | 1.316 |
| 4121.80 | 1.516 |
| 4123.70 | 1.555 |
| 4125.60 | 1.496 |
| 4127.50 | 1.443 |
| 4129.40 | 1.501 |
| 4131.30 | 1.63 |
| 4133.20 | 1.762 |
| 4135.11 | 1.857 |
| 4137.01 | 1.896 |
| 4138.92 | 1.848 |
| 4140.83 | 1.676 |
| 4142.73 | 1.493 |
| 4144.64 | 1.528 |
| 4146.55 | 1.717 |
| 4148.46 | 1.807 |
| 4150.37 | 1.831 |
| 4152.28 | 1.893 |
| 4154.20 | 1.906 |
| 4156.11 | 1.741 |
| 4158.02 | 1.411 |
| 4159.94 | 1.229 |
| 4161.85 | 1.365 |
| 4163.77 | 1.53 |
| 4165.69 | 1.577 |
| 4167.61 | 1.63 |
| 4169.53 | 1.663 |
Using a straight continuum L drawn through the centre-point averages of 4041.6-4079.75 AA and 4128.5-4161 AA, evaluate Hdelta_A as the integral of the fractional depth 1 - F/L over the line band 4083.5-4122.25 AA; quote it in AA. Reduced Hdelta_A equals 8.4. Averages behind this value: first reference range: 1.82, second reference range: 1.69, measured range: 1.37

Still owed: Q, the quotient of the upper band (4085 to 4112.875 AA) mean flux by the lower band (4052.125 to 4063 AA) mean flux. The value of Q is 0.74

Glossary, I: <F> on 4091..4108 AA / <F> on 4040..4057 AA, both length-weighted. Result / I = 0.71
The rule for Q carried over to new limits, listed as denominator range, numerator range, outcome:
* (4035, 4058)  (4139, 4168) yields 0.77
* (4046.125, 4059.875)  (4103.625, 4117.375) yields 0.78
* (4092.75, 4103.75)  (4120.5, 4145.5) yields 1.11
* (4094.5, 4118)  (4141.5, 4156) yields 1.18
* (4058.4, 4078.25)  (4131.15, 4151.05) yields 1.04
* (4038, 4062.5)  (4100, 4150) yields 0.75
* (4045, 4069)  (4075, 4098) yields 0.76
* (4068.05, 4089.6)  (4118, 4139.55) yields 1.12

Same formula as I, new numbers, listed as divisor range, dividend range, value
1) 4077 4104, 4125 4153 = 1.26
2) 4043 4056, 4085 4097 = 0.64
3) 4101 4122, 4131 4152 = 1.22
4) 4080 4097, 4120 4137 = 1.25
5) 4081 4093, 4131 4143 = 1.53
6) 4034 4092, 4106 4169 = 0.91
